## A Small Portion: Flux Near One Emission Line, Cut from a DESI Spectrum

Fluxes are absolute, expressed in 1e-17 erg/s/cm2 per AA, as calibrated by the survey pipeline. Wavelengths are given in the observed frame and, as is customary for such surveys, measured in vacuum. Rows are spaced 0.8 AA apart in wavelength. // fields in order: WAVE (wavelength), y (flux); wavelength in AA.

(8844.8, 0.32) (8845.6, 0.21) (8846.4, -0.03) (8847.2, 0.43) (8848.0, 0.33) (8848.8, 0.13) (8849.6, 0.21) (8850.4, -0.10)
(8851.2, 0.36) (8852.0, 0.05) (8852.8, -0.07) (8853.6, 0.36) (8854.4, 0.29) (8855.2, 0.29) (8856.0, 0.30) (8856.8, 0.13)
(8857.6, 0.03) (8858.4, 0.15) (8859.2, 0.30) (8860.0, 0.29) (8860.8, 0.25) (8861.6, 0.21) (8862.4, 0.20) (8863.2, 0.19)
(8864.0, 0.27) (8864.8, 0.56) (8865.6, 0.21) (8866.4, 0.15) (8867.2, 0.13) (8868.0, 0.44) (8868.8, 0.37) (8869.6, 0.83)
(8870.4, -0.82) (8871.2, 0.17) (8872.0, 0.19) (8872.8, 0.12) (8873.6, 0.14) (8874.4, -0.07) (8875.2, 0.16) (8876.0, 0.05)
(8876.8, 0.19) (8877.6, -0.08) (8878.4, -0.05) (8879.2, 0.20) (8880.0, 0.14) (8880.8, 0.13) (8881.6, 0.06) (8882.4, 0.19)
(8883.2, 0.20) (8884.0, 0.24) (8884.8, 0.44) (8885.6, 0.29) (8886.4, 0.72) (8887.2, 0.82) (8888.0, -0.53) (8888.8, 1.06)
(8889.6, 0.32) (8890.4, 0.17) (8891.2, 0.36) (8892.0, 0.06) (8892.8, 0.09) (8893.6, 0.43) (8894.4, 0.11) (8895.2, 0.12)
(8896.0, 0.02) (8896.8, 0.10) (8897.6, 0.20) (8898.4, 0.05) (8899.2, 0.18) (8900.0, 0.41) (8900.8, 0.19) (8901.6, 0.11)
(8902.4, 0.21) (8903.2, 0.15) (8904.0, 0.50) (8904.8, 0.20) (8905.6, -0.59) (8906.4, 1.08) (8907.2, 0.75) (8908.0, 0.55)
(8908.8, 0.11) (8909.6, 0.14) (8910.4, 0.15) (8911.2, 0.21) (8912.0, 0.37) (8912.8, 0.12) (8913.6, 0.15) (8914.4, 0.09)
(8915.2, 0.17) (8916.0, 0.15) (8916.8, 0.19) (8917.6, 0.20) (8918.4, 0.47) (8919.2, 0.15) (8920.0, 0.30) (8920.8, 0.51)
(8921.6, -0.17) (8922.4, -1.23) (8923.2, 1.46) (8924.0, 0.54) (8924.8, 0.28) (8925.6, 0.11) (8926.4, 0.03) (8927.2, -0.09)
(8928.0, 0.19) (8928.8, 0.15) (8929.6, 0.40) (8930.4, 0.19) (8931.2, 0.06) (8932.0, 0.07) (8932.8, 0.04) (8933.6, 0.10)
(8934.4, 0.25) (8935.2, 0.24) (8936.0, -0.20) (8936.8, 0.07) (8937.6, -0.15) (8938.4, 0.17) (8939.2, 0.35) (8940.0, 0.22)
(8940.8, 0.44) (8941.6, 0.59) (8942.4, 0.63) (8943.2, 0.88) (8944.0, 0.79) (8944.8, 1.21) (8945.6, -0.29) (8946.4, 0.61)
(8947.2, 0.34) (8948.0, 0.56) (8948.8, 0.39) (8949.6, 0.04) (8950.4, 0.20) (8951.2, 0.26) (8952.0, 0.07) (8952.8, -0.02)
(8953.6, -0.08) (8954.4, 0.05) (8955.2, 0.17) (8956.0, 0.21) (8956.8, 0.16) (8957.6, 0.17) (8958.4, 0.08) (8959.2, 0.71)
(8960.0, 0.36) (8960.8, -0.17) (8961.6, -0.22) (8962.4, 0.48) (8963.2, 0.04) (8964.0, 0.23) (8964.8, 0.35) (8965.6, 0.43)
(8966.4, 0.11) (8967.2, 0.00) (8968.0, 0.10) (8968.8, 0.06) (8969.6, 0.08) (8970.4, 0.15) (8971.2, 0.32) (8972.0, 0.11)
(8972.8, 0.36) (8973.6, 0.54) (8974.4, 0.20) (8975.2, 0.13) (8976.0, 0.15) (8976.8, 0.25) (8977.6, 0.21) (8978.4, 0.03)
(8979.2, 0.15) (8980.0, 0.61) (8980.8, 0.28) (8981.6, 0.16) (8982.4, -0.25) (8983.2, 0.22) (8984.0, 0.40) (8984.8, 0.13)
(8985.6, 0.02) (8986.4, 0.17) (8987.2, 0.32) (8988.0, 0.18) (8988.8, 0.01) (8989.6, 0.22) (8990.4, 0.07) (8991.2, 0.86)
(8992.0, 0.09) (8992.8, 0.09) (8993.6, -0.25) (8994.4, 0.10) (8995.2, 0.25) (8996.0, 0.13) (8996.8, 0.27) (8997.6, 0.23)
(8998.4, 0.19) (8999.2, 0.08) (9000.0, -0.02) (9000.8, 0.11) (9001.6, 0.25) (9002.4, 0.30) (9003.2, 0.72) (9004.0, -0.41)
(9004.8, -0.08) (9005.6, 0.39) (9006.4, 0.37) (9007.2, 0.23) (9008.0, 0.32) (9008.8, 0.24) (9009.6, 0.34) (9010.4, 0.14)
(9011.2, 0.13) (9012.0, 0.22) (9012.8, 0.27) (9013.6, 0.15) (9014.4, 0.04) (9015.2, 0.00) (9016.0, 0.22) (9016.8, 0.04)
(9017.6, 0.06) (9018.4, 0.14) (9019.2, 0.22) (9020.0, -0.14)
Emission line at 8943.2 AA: H-beta 4861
